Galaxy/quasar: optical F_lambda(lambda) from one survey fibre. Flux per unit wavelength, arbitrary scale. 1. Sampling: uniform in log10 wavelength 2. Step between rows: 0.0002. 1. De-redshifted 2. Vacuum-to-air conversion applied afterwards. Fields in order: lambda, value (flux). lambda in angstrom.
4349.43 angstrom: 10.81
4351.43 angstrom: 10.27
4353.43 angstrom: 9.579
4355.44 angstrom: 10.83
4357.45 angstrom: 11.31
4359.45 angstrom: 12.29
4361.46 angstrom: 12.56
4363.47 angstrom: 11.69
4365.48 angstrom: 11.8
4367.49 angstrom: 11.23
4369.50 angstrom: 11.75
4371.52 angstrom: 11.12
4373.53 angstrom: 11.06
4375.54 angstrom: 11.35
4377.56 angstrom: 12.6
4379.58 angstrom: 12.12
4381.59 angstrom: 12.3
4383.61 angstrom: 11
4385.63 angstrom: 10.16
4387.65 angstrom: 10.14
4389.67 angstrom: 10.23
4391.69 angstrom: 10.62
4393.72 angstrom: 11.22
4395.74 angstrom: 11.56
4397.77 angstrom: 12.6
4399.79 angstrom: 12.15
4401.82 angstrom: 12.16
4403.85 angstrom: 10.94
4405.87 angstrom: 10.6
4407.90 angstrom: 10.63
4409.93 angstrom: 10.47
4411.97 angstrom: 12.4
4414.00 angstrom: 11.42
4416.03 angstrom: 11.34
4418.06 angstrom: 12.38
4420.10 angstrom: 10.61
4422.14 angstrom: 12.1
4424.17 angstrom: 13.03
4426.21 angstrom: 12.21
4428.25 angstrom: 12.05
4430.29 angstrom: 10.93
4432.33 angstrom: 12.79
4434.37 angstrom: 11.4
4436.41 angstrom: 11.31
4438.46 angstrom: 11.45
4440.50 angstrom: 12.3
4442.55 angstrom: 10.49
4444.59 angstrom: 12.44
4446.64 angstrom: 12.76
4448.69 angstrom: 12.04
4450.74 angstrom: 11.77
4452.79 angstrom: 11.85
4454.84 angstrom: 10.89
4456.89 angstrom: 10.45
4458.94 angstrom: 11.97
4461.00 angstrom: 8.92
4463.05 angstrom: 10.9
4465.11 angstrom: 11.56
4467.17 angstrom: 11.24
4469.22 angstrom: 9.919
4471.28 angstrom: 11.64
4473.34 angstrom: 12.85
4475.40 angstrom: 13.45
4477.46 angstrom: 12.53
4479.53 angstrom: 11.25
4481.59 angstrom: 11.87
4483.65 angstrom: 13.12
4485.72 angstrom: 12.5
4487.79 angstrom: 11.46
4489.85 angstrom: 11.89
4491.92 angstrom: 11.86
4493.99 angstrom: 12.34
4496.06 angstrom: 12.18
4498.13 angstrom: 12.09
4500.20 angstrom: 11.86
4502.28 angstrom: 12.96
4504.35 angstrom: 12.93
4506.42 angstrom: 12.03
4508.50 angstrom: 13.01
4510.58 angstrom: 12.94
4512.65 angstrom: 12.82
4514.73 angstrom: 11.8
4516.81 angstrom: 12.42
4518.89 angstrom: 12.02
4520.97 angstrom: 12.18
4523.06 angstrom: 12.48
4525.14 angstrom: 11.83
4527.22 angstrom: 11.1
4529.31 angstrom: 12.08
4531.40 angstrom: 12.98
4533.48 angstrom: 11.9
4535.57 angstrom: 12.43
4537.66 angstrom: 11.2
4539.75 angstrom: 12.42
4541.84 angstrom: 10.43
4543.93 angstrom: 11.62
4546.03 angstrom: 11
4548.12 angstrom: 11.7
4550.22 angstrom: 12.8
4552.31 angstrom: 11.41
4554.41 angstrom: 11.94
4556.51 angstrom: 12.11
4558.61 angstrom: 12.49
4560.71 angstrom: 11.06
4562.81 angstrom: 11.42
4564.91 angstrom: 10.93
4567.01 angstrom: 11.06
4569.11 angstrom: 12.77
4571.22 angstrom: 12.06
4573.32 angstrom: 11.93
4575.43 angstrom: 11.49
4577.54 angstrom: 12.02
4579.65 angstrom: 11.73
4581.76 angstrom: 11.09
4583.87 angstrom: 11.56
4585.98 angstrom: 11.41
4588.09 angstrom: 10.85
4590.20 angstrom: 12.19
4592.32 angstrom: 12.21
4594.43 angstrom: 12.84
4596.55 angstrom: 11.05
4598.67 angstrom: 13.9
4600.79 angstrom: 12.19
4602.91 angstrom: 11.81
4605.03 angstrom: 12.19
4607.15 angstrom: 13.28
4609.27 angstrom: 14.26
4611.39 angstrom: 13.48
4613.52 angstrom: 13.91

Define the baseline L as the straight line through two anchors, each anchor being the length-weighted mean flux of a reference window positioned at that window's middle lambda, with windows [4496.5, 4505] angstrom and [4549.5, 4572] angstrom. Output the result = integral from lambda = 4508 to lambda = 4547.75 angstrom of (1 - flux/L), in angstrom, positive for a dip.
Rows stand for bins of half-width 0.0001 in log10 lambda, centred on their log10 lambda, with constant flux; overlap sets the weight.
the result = 0.43 angstrom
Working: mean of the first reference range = 12.4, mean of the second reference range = 11.8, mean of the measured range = 12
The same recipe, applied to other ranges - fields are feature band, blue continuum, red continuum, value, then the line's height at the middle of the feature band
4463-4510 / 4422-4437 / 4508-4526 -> 0.6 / 12.2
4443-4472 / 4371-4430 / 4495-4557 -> 1.1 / 11.7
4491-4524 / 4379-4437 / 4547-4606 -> -1.9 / 11.7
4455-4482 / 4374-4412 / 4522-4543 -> 0.5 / 11.6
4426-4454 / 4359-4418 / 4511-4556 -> -0.5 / 11.6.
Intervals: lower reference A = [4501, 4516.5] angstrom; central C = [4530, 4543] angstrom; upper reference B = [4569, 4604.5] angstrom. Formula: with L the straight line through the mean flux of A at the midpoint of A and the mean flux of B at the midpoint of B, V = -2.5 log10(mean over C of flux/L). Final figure 0.04 mag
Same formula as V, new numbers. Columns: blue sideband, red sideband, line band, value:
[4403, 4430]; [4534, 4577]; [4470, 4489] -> -0.06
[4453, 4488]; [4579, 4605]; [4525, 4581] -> 0.00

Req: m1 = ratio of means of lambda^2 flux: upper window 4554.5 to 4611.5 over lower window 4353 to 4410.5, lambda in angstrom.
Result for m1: 1.2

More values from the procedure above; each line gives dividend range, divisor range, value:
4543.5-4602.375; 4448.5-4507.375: 1.04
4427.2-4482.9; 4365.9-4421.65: 1.05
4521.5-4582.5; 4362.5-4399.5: 1.12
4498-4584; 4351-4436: 1.11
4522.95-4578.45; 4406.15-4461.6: 1.07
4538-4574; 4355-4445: 1.09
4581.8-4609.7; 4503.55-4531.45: 1.03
